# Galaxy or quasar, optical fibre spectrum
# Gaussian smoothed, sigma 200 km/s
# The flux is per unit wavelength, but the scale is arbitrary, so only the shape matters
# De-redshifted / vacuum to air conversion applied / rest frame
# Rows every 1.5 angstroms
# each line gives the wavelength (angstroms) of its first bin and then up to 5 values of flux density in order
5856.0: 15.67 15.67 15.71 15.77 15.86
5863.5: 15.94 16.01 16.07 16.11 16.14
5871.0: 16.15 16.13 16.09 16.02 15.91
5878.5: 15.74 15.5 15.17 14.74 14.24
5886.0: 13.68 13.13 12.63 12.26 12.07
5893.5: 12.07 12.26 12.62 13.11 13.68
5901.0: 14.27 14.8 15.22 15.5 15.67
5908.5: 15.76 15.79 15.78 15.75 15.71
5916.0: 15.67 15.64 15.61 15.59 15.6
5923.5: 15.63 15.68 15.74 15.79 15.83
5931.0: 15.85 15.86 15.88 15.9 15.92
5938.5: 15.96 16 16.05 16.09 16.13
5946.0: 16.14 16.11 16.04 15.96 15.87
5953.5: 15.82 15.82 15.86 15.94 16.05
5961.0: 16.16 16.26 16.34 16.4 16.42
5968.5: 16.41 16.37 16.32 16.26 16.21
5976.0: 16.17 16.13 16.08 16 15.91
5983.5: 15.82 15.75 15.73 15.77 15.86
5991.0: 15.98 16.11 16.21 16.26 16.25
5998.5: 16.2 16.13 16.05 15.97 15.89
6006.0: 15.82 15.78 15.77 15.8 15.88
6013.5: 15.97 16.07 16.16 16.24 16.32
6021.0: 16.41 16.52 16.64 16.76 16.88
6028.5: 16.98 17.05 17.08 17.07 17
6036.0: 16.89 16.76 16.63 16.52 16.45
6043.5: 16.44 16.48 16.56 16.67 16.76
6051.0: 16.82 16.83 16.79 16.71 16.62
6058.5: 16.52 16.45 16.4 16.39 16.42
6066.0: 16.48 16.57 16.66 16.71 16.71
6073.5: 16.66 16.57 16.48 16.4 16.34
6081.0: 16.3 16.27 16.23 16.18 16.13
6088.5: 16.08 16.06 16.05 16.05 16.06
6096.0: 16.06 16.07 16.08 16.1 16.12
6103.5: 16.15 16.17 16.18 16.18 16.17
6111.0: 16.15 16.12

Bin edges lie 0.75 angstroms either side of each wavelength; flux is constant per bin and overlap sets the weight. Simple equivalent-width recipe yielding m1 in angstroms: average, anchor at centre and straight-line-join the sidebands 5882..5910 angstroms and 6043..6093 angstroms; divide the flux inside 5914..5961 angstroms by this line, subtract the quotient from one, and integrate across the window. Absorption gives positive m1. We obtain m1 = -4.6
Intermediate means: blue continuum 13.8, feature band 15.9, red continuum 16.5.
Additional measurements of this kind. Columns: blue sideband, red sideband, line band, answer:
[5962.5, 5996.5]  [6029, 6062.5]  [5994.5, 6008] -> 0.22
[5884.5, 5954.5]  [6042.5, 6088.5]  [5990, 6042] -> -1.05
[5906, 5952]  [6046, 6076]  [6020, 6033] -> -0.31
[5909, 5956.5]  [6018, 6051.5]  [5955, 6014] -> 0.80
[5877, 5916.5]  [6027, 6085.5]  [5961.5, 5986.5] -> -1.15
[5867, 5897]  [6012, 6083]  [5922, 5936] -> -0.67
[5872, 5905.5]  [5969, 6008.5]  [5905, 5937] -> -2.08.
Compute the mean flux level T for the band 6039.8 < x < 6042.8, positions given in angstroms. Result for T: 16.5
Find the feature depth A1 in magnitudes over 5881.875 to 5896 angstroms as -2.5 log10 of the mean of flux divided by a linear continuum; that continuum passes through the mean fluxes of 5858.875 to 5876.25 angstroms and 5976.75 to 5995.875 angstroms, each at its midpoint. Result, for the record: 0.221 mag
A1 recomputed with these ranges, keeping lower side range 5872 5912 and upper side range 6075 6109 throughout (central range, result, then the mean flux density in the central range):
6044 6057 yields -0.06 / 16.7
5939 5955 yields -0.08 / 16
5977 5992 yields -0.05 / 15.9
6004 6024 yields -0.04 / 16.1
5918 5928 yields -0.07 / 15.7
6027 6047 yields -0.07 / 16.8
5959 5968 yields -0.09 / 16.3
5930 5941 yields -0.08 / 15.9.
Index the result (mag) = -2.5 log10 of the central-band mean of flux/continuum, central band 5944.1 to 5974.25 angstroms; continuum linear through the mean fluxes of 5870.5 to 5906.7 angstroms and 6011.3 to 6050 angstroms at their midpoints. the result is -0.05 mag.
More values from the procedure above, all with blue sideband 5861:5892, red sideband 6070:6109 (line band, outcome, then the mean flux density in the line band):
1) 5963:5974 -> -0.05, 16.4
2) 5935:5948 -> -0.04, 16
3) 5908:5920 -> -0.03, 15.7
